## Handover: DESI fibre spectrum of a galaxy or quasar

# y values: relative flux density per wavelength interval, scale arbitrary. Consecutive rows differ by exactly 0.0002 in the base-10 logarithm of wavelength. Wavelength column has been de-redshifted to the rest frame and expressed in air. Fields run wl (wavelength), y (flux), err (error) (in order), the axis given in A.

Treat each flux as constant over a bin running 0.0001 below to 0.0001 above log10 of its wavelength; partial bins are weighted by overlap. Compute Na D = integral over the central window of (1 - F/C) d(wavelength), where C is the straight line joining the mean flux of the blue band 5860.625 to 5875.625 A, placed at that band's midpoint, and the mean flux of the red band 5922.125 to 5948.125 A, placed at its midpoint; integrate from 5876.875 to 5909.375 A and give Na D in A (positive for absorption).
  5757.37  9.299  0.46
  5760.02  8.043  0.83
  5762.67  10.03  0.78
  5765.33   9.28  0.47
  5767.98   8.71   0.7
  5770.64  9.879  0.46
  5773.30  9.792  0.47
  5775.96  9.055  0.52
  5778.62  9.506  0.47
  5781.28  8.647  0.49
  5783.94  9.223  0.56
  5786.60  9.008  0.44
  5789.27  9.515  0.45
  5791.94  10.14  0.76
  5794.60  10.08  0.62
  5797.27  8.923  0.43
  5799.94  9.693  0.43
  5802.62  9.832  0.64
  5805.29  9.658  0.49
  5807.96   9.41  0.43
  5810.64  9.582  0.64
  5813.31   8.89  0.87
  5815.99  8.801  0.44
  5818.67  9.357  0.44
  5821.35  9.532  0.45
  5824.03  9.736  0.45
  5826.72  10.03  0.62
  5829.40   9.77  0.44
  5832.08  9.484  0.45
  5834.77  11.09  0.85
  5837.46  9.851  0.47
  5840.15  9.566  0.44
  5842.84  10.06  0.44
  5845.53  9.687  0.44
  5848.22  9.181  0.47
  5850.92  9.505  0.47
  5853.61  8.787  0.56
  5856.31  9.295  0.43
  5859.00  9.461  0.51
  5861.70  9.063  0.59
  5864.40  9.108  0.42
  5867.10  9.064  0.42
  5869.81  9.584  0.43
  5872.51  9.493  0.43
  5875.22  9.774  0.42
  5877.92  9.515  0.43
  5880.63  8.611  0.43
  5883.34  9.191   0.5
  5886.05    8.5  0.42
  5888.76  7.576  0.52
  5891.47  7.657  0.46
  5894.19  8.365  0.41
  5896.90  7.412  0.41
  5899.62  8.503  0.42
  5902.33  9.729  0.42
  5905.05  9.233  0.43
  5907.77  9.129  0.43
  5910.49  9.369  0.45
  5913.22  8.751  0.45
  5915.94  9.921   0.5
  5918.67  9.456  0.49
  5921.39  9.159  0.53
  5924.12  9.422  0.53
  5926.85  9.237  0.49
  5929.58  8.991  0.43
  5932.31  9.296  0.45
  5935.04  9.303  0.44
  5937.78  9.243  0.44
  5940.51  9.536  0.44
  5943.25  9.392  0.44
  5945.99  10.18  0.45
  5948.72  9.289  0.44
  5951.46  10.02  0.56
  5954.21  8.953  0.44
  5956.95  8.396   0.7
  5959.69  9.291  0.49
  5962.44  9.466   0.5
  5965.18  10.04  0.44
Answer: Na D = 2.5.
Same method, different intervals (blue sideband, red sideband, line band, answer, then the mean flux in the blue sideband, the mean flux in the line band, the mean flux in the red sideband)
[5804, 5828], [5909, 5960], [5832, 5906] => 1.9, 9.44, 9.15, 9.33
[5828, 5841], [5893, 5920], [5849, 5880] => 0.8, 9.97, 9.31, 8.99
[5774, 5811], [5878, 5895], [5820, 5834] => -1.1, 9.45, 9.77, 8.4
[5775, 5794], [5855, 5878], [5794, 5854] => -1.5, 9.34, 9.59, 9.37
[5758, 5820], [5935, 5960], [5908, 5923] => 0.1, 9.35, 9.32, 9.37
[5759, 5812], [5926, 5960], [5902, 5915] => 0.2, 9.41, 9.22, 9.32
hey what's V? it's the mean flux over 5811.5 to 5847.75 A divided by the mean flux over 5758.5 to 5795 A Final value 1.04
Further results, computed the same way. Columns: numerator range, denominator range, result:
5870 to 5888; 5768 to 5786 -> 0.99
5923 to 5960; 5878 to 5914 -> 1.08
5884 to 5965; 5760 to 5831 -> 0.96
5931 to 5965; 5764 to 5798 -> 1.00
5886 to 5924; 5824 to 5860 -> 0.91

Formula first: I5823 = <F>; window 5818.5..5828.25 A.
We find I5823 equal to 9.7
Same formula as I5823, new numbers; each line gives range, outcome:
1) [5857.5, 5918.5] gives 8.97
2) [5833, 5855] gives 9.71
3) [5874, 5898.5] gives 8.5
